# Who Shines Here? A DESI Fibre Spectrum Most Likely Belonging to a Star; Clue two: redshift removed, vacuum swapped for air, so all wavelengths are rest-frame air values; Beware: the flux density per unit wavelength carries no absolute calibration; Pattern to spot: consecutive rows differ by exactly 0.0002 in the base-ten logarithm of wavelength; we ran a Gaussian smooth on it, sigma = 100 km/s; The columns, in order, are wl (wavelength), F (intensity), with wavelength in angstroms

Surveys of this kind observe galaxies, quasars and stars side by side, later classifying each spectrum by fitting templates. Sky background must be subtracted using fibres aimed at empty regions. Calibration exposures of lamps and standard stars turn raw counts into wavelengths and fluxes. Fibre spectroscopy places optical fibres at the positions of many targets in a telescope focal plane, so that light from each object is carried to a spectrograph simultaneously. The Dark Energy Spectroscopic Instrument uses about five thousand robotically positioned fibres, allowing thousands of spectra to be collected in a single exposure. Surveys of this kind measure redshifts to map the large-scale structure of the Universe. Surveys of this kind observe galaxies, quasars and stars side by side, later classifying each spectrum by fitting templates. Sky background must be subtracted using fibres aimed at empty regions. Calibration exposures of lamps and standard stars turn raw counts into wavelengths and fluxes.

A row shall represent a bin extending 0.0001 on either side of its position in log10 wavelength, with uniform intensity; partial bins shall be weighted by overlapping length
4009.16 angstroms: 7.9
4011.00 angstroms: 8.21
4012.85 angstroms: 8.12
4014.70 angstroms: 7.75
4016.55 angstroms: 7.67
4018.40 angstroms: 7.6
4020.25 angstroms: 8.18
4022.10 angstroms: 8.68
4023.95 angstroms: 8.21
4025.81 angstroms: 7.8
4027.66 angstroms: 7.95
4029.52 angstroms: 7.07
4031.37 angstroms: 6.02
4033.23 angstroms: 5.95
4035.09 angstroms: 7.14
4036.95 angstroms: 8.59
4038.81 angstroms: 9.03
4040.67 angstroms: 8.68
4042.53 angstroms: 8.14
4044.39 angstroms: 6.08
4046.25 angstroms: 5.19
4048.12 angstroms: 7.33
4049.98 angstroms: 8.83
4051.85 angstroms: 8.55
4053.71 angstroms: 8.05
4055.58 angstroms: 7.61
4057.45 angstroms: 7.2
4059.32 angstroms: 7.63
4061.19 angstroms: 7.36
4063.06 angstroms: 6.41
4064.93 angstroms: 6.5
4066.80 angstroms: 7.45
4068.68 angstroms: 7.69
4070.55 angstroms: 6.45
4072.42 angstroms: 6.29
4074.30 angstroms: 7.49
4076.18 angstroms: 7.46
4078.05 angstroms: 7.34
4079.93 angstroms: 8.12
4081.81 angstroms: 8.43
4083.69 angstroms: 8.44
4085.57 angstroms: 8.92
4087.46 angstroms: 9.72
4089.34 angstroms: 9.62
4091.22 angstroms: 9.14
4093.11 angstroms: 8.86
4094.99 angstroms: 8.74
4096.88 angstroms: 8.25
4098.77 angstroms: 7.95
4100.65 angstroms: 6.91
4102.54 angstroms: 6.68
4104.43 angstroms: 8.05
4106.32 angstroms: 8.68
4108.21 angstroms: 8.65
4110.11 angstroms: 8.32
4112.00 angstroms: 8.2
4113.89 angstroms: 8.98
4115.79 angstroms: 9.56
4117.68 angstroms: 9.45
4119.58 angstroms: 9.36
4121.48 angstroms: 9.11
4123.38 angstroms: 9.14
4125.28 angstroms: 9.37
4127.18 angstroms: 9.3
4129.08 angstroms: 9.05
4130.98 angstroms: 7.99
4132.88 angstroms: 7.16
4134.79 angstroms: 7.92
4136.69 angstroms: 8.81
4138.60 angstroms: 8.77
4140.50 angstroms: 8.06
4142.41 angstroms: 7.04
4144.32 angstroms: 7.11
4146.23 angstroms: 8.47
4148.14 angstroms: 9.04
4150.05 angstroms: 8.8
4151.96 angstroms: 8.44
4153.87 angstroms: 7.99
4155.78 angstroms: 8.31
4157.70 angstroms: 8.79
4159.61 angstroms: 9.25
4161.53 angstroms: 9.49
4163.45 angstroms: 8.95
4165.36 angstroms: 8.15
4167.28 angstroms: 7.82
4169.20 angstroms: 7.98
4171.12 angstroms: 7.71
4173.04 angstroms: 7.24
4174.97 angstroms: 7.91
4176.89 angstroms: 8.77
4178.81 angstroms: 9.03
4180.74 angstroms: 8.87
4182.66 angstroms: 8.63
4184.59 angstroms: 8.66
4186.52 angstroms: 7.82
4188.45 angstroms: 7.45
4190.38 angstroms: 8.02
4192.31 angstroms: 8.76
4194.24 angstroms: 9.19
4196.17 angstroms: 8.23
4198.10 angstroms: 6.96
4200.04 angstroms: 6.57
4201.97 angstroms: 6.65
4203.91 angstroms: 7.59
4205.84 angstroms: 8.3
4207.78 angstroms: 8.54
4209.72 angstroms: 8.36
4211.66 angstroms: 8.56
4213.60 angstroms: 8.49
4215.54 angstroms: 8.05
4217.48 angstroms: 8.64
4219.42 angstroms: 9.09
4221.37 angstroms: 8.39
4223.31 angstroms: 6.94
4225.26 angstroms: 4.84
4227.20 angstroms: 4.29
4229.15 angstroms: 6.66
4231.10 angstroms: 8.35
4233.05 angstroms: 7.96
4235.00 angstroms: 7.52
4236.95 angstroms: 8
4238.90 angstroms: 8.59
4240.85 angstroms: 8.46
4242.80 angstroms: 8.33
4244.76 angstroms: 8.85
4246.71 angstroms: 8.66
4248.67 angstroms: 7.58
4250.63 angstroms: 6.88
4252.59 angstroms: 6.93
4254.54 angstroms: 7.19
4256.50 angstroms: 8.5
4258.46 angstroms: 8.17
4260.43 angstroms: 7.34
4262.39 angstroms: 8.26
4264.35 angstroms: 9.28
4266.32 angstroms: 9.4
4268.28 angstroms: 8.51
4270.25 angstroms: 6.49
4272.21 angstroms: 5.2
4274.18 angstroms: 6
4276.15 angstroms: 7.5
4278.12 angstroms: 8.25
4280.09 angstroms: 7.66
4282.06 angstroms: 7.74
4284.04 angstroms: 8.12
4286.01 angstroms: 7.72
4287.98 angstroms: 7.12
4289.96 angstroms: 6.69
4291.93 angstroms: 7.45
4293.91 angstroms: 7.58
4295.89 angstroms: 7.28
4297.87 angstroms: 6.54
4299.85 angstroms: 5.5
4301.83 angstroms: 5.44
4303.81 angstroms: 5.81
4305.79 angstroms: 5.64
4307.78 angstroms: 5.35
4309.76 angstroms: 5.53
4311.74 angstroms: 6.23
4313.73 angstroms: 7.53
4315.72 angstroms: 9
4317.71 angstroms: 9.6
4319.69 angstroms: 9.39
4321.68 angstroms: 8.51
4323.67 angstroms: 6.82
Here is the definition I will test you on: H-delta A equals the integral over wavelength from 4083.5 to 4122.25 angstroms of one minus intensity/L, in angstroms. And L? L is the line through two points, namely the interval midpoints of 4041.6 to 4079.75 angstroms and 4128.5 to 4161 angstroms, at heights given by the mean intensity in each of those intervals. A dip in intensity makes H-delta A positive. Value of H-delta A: -4.3 angstroms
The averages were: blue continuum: 7.27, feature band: 8.65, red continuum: 8.3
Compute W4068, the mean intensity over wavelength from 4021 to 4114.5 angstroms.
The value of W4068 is 7.82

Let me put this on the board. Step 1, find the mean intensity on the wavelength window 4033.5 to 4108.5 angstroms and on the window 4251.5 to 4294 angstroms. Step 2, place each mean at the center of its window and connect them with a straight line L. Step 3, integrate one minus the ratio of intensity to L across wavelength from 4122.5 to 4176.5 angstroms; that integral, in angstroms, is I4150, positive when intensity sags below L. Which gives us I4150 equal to -4.40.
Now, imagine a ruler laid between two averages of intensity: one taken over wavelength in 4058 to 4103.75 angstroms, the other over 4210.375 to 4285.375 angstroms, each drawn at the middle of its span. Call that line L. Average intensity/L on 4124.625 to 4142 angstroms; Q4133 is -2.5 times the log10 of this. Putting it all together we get -0.09 mag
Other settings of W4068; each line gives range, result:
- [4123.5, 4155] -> 8.36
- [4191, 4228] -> 7.73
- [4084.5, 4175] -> 8.49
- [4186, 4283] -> 7.76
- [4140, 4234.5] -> 8.02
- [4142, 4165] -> 8.5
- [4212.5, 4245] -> 7.71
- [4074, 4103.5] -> 8.27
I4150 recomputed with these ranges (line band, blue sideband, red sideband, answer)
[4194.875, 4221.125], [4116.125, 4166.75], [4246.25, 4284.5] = 0.2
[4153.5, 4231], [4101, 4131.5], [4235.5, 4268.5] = 3.8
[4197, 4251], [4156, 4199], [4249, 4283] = 1.5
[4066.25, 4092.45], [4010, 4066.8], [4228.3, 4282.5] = -1.5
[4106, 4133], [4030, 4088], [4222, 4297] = -4.8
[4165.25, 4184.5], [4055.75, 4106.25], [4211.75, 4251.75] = -1.1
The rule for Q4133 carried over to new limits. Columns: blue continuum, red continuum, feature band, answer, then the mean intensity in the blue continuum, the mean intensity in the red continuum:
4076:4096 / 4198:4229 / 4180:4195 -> -0.09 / 8.66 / 7.51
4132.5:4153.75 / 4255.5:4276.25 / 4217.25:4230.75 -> 0.13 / 8.17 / 7.7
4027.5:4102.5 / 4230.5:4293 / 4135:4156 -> -0.07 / 7.7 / 7.77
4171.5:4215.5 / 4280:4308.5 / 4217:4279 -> -0.04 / 8.11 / 6.76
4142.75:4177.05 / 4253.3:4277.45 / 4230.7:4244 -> -0.05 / 8.31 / 7.65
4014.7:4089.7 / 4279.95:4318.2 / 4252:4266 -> -0.15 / 7.66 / 6.93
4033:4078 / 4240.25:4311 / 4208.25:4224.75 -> -0.13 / 7.4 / 7.29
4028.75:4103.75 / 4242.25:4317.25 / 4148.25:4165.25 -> -0.16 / 7.69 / 7.3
